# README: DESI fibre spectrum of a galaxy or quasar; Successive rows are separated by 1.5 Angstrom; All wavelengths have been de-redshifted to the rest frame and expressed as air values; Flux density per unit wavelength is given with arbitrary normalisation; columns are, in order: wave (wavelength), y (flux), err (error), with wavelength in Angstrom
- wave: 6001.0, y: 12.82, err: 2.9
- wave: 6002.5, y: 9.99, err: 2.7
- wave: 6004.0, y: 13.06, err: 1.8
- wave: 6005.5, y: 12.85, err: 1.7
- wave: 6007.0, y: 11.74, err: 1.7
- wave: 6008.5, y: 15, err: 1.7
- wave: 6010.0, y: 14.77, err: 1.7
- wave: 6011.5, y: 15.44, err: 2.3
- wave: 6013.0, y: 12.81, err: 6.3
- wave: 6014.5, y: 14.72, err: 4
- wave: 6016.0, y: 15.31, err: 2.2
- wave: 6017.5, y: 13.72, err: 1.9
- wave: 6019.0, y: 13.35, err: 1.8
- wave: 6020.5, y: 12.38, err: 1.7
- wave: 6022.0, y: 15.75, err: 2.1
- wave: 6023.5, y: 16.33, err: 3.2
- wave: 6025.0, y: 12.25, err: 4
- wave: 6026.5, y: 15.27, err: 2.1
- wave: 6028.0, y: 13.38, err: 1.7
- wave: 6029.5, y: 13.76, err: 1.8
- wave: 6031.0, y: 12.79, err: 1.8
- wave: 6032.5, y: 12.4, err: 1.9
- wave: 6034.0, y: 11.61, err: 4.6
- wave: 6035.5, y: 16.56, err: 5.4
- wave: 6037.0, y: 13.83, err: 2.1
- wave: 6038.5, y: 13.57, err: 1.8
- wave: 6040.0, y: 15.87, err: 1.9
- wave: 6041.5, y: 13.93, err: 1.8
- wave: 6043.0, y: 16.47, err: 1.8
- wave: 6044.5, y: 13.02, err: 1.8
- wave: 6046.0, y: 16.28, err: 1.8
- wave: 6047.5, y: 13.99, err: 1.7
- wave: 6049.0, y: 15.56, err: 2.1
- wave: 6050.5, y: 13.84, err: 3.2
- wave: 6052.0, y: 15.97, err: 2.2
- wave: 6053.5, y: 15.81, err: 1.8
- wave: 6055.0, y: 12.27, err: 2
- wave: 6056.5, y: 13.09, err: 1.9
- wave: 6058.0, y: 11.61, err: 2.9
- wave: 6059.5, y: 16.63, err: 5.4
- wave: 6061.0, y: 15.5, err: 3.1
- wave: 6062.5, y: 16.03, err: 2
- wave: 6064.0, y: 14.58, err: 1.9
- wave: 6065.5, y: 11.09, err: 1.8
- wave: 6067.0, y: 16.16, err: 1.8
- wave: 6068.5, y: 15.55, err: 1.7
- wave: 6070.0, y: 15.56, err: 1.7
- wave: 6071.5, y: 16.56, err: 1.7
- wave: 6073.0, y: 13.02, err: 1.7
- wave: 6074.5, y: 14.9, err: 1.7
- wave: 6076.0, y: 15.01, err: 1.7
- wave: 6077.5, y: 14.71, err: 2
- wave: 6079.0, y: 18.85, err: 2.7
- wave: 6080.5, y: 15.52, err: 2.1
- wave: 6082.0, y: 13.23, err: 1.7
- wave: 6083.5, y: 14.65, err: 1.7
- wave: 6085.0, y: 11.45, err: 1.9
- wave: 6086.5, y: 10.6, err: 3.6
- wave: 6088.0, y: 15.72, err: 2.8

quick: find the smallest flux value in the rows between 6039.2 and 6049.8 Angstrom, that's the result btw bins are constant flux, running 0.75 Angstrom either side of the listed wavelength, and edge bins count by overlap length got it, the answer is 13.02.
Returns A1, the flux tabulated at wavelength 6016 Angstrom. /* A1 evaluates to 15.31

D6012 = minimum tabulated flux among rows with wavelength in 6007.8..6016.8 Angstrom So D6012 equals 12.81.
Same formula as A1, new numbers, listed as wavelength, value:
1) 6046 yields 16.28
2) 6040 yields 15.87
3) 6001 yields 12.82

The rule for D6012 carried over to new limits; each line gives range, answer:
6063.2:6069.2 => 11.09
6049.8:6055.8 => 12.27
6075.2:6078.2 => 14.71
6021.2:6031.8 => 12.25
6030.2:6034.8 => 11.61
